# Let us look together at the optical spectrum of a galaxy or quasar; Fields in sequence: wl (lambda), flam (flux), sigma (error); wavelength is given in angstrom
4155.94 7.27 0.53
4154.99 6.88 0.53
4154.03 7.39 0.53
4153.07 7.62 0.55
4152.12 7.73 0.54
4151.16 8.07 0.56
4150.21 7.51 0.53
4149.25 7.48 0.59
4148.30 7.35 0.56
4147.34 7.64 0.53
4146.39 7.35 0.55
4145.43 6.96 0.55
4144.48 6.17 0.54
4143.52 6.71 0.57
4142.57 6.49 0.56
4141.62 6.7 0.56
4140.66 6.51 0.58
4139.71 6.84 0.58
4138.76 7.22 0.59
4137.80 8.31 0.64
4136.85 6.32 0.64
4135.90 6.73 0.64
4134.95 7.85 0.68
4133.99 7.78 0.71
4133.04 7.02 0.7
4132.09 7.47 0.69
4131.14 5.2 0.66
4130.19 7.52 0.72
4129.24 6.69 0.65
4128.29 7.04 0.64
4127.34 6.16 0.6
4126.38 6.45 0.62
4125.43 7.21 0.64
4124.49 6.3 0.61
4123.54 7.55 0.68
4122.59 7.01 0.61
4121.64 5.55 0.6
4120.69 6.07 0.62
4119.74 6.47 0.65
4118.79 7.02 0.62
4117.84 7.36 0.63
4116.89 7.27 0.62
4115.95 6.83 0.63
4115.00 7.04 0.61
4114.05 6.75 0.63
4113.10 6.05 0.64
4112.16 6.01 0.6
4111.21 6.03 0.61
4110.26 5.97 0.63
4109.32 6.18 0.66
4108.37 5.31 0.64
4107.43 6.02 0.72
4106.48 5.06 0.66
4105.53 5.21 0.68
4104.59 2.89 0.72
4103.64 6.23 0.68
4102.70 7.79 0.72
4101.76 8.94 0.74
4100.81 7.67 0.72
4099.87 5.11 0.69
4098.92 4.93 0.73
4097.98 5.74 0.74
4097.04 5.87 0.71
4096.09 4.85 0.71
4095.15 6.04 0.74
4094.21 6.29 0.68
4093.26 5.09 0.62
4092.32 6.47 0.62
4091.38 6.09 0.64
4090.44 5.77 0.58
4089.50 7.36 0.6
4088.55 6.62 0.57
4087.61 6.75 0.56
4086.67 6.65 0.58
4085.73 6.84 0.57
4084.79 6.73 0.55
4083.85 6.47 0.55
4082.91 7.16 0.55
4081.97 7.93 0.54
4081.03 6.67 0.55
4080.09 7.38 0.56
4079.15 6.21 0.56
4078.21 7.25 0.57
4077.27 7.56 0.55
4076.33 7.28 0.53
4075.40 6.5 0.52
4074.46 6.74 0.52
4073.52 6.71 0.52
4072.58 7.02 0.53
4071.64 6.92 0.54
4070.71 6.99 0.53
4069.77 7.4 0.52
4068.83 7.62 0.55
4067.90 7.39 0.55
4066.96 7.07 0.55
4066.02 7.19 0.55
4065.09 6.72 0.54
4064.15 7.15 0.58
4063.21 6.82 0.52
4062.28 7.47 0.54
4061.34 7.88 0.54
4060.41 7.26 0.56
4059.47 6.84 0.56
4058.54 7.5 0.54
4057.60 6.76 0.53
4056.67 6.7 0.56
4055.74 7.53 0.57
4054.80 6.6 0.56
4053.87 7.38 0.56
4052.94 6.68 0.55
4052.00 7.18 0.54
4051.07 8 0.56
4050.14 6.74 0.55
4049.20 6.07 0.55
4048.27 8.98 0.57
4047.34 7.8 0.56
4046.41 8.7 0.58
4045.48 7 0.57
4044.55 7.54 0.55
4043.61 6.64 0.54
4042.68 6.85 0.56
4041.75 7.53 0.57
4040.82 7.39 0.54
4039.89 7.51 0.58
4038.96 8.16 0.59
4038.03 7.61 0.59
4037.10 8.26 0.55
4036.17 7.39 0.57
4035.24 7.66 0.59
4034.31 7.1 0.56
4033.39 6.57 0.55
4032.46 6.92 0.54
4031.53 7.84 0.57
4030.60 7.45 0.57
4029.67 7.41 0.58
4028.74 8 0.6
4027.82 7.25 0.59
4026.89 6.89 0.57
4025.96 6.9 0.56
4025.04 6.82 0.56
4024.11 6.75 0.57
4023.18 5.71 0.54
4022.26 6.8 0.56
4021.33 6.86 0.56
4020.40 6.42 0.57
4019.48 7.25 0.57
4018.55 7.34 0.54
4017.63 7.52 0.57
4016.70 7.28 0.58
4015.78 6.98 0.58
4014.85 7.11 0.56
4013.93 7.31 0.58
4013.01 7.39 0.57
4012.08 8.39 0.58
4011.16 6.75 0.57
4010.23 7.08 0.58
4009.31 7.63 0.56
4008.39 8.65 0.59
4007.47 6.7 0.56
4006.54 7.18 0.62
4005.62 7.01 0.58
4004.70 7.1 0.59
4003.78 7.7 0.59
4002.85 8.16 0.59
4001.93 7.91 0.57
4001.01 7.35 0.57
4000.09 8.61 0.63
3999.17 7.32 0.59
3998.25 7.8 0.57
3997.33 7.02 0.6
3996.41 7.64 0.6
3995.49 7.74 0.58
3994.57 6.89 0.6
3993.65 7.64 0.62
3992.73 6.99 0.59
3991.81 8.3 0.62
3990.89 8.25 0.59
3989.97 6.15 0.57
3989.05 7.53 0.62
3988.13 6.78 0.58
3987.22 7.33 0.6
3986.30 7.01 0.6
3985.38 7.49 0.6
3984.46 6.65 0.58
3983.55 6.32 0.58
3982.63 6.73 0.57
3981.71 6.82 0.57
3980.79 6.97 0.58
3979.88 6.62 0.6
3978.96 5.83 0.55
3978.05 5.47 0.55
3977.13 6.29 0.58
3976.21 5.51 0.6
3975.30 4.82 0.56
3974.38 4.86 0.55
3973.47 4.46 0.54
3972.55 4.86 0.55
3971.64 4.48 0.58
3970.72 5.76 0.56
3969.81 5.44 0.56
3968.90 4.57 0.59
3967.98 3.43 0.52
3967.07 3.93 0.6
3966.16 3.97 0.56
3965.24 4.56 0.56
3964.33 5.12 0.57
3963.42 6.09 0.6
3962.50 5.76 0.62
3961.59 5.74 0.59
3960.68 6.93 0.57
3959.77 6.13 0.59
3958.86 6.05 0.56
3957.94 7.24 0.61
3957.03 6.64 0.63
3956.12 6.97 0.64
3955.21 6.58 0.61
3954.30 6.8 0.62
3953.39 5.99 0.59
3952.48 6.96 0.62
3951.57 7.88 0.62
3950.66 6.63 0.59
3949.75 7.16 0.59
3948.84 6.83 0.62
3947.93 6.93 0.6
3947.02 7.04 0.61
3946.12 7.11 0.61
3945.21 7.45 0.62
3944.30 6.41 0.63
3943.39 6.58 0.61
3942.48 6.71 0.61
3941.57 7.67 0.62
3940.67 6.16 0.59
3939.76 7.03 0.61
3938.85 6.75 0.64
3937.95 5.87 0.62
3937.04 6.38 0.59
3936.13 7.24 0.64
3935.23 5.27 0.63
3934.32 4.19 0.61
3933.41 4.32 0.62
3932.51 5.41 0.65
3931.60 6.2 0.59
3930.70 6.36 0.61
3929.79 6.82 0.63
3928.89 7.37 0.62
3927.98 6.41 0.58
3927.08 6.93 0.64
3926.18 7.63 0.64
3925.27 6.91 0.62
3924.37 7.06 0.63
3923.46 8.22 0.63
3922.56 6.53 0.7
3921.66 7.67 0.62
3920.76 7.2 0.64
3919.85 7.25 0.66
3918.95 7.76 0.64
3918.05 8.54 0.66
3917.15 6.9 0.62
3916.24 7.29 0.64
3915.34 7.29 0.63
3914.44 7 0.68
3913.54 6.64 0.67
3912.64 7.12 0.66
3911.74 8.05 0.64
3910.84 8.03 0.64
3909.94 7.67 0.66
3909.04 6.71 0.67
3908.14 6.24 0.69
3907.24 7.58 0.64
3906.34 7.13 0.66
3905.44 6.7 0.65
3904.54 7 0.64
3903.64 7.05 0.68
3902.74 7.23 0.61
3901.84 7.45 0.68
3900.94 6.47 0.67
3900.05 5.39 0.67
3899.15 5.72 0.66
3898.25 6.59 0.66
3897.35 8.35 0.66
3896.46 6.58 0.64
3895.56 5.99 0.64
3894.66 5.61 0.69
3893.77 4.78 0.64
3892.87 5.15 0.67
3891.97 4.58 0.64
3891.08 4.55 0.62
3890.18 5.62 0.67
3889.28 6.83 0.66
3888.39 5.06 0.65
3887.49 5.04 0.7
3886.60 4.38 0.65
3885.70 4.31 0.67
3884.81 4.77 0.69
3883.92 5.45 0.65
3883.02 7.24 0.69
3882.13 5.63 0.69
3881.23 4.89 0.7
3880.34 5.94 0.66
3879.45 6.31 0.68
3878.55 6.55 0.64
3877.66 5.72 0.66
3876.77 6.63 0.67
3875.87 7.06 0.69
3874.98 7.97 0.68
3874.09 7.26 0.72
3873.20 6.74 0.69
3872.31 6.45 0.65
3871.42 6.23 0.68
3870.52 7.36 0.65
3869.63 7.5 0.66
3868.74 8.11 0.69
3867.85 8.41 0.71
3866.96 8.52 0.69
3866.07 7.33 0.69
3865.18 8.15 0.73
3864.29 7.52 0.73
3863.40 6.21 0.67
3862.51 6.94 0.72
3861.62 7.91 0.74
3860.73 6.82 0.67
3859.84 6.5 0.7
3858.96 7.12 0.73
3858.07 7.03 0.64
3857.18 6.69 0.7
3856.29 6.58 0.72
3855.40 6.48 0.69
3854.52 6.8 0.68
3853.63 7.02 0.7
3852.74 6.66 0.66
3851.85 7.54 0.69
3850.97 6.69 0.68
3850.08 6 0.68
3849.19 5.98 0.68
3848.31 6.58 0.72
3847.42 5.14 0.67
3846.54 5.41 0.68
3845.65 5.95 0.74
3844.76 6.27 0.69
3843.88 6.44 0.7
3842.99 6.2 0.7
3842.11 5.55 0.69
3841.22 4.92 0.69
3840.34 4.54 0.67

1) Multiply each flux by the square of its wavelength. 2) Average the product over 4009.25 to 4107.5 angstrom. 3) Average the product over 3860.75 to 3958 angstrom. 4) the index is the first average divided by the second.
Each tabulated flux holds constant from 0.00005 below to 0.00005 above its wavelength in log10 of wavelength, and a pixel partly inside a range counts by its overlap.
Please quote 1.1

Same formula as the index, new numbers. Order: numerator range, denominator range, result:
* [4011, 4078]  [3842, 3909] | 1.22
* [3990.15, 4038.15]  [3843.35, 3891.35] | 1.22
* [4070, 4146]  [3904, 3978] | 1.11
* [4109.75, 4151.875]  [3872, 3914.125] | 1.23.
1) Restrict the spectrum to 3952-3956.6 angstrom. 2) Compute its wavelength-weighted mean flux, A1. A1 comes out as 6.67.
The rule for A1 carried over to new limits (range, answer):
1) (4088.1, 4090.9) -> 6.57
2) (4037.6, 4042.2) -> 7.64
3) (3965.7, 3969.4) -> 3.99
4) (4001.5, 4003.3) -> 8.04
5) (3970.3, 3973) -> 5.02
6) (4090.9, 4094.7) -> 5.99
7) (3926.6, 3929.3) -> 6.91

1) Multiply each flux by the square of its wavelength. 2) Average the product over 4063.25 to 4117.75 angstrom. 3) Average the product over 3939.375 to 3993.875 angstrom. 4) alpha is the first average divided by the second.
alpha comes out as 1.10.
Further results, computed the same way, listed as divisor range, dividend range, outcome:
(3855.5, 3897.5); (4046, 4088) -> 1.22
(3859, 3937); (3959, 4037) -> 1.07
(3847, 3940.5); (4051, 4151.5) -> 1.13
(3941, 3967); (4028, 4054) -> 1.20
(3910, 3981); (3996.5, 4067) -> 1.20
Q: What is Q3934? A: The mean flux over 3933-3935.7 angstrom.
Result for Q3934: 4.62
